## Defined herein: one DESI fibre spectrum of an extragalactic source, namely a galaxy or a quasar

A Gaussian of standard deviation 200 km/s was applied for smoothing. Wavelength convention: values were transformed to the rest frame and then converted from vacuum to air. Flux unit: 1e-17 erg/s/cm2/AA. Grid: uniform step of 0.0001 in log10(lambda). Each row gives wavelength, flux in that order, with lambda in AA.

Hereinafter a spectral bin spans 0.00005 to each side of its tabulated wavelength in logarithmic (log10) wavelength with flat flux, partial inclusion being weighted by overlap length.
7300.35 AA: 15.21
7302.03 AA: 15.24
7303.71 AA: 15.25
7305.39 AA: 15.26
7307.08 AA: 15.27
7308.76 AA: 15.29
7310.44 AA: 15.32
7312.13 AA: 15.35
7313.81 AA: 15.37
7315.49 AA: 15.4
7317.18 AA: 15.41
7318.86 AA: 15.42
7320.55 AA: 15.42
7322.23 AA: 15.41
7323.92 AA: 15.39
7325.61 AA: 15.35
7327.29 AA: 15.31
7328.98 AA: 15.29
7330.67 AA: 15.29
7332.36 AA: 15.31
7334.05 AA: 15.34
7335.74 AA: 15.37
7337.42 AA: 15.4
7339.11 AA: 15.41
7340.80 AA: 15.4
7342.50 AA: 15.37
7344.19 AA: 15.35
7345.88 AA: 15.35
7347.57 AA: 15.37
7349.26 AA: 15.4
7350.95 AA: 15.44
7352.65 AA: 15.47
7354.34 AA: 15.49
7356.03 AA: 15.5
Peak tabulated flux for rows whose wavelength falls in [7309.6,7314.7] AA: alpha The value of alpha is 15.37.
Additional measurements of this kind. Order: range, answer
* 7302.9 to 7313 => 15.35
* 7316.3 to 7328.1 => 15.42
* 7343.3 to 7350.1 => 15.4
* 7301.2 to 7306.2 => 15.26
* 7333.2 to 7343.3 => 15.41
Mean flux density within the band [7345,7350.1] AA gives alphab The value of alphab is 15.4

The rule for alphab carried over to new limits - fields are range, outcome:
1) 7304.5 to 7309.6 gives 15.3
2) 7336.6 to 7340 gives 15.4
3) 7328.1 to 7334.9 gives 15.3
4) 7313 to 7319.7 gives 15.4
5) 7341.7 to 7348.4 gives 15.4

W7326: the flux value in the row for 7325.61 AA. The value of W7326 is 15.35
